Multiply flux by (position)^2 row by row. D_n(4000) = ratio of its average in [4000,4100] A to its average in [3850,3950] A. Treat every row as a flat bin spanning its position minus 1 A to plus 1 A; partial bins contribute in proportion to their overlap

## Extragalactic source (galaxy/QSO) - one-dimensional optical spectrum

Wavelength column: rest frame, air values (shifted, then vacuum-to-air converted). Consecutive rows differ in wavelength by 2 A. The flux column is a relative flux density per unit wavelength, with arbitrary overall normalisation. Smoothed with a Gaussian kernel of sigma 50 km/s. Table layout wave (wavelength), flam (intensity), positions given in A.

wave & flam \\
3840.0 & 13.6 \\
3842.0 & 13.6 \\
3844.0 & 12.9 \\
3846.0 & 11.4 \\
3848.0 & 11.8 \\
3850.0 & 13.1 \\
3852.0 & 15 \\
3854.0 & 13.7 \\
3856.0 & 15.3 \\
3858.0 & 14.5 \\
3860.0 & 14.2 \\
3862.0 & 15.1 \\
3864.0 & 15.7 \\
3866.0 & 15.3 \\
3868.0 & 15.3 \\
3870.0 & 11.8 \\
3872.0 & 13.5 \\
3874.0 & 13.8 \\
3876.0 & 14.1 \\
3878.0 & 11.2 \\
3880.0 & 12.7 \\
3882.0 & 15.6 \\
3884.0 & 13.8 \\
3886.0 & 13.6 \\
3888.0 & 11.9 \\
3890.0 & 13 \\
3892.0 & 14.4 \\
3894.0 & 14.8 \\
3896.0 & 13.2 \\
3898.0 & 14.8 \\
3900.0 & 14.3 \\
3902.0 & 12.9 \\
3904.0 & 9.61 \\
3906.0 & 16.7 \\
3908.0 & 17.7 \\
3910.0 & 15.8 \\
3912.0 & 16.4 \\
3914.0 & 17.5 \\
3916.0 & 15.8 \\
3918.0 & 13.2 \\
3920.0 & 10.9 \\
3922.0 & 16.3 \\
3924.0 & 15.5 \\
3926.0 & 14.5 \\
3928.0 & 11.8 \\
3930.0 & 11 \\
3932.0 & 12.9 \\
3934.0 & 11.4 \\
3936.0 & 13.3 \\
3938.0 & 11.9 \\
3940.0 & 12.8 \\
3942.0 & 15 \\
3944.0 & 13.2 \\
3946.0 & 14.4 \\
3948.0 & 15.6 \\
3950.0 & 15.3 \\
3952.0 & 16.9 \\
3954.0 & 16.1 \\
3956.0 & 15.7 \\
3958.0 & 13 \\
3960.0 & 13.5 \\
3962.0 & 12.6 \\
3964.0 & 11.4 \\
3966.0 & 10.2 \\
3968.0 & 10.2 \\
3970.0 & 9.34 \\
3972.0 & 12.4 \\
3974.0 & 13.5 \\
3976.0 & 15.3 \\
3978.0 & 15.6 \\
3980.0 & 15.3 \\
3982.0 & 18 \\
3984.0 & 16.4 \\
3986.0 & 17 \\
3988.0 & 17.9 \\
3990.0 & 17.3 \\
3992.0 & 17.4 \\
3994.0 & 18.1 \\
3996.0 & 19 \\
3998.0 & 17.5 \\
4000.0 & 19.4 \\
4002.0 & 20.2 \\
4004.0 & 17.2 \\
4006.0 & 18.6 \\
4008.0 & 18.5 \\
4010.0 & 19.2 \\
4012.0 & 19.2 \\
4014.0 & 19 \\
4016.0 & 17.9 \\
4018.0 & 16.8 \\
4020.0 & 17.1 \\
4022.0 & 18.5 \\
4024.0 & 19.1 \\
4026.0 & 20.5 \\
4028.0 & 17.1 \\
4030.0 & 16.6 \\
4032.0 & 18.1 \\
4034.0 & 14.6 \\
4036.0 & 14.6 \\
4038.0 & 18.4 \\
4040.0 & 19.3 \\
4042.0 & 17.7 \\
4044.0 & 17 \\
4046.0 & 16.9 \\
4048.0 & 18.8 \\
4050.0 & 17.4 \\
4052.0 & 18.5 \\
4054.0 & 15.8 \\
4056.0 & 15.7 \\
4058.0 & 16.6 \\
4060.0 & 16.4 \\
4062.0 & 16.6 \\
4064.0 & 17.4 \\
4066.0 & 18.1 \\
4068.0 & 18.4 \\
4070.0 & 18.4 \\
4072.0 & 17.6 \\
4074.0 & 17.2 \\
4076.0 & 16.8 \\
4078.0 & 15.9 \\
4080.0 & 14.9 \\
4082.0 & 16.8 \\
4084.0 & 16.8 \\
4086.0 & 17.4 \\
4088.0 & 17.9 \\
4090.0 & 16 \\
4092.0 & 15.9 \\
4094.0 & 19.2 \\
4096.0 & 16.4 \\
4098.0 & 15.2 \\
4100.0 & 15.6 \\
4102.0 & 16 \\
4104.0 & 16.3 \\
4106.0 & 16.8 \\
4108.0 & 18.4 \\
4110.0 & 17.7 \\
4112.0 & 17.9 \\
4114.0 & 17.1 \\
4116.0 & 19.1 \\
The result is 1.3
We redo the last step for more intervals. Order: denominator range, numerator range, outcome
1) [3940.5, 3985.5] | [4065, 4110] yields 1.28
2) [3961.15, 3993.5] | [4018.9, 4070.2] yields 1.25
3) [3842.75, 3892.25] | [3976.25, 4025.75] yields 1.40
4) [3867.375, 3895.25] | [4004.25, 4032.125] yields 1.45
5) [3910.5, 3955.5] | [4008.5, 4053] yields 1.32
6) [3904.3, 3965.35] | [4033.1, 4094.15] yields 1.28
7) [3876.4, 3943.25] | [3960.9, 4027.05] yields 1.25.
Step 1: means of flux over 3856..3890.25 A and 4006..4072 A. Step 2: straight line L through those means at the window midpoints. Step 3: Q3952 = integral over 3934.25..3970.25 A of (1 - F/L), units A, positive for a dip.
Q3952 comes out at 5.2 A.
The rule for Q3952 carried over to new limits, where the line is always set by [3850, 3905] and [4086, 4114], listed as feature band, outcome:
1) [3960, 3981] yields 3.45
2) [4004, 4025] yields -3.51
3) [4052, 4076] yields -1.11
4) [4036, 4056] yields -1.67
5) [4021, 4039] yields -1.79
